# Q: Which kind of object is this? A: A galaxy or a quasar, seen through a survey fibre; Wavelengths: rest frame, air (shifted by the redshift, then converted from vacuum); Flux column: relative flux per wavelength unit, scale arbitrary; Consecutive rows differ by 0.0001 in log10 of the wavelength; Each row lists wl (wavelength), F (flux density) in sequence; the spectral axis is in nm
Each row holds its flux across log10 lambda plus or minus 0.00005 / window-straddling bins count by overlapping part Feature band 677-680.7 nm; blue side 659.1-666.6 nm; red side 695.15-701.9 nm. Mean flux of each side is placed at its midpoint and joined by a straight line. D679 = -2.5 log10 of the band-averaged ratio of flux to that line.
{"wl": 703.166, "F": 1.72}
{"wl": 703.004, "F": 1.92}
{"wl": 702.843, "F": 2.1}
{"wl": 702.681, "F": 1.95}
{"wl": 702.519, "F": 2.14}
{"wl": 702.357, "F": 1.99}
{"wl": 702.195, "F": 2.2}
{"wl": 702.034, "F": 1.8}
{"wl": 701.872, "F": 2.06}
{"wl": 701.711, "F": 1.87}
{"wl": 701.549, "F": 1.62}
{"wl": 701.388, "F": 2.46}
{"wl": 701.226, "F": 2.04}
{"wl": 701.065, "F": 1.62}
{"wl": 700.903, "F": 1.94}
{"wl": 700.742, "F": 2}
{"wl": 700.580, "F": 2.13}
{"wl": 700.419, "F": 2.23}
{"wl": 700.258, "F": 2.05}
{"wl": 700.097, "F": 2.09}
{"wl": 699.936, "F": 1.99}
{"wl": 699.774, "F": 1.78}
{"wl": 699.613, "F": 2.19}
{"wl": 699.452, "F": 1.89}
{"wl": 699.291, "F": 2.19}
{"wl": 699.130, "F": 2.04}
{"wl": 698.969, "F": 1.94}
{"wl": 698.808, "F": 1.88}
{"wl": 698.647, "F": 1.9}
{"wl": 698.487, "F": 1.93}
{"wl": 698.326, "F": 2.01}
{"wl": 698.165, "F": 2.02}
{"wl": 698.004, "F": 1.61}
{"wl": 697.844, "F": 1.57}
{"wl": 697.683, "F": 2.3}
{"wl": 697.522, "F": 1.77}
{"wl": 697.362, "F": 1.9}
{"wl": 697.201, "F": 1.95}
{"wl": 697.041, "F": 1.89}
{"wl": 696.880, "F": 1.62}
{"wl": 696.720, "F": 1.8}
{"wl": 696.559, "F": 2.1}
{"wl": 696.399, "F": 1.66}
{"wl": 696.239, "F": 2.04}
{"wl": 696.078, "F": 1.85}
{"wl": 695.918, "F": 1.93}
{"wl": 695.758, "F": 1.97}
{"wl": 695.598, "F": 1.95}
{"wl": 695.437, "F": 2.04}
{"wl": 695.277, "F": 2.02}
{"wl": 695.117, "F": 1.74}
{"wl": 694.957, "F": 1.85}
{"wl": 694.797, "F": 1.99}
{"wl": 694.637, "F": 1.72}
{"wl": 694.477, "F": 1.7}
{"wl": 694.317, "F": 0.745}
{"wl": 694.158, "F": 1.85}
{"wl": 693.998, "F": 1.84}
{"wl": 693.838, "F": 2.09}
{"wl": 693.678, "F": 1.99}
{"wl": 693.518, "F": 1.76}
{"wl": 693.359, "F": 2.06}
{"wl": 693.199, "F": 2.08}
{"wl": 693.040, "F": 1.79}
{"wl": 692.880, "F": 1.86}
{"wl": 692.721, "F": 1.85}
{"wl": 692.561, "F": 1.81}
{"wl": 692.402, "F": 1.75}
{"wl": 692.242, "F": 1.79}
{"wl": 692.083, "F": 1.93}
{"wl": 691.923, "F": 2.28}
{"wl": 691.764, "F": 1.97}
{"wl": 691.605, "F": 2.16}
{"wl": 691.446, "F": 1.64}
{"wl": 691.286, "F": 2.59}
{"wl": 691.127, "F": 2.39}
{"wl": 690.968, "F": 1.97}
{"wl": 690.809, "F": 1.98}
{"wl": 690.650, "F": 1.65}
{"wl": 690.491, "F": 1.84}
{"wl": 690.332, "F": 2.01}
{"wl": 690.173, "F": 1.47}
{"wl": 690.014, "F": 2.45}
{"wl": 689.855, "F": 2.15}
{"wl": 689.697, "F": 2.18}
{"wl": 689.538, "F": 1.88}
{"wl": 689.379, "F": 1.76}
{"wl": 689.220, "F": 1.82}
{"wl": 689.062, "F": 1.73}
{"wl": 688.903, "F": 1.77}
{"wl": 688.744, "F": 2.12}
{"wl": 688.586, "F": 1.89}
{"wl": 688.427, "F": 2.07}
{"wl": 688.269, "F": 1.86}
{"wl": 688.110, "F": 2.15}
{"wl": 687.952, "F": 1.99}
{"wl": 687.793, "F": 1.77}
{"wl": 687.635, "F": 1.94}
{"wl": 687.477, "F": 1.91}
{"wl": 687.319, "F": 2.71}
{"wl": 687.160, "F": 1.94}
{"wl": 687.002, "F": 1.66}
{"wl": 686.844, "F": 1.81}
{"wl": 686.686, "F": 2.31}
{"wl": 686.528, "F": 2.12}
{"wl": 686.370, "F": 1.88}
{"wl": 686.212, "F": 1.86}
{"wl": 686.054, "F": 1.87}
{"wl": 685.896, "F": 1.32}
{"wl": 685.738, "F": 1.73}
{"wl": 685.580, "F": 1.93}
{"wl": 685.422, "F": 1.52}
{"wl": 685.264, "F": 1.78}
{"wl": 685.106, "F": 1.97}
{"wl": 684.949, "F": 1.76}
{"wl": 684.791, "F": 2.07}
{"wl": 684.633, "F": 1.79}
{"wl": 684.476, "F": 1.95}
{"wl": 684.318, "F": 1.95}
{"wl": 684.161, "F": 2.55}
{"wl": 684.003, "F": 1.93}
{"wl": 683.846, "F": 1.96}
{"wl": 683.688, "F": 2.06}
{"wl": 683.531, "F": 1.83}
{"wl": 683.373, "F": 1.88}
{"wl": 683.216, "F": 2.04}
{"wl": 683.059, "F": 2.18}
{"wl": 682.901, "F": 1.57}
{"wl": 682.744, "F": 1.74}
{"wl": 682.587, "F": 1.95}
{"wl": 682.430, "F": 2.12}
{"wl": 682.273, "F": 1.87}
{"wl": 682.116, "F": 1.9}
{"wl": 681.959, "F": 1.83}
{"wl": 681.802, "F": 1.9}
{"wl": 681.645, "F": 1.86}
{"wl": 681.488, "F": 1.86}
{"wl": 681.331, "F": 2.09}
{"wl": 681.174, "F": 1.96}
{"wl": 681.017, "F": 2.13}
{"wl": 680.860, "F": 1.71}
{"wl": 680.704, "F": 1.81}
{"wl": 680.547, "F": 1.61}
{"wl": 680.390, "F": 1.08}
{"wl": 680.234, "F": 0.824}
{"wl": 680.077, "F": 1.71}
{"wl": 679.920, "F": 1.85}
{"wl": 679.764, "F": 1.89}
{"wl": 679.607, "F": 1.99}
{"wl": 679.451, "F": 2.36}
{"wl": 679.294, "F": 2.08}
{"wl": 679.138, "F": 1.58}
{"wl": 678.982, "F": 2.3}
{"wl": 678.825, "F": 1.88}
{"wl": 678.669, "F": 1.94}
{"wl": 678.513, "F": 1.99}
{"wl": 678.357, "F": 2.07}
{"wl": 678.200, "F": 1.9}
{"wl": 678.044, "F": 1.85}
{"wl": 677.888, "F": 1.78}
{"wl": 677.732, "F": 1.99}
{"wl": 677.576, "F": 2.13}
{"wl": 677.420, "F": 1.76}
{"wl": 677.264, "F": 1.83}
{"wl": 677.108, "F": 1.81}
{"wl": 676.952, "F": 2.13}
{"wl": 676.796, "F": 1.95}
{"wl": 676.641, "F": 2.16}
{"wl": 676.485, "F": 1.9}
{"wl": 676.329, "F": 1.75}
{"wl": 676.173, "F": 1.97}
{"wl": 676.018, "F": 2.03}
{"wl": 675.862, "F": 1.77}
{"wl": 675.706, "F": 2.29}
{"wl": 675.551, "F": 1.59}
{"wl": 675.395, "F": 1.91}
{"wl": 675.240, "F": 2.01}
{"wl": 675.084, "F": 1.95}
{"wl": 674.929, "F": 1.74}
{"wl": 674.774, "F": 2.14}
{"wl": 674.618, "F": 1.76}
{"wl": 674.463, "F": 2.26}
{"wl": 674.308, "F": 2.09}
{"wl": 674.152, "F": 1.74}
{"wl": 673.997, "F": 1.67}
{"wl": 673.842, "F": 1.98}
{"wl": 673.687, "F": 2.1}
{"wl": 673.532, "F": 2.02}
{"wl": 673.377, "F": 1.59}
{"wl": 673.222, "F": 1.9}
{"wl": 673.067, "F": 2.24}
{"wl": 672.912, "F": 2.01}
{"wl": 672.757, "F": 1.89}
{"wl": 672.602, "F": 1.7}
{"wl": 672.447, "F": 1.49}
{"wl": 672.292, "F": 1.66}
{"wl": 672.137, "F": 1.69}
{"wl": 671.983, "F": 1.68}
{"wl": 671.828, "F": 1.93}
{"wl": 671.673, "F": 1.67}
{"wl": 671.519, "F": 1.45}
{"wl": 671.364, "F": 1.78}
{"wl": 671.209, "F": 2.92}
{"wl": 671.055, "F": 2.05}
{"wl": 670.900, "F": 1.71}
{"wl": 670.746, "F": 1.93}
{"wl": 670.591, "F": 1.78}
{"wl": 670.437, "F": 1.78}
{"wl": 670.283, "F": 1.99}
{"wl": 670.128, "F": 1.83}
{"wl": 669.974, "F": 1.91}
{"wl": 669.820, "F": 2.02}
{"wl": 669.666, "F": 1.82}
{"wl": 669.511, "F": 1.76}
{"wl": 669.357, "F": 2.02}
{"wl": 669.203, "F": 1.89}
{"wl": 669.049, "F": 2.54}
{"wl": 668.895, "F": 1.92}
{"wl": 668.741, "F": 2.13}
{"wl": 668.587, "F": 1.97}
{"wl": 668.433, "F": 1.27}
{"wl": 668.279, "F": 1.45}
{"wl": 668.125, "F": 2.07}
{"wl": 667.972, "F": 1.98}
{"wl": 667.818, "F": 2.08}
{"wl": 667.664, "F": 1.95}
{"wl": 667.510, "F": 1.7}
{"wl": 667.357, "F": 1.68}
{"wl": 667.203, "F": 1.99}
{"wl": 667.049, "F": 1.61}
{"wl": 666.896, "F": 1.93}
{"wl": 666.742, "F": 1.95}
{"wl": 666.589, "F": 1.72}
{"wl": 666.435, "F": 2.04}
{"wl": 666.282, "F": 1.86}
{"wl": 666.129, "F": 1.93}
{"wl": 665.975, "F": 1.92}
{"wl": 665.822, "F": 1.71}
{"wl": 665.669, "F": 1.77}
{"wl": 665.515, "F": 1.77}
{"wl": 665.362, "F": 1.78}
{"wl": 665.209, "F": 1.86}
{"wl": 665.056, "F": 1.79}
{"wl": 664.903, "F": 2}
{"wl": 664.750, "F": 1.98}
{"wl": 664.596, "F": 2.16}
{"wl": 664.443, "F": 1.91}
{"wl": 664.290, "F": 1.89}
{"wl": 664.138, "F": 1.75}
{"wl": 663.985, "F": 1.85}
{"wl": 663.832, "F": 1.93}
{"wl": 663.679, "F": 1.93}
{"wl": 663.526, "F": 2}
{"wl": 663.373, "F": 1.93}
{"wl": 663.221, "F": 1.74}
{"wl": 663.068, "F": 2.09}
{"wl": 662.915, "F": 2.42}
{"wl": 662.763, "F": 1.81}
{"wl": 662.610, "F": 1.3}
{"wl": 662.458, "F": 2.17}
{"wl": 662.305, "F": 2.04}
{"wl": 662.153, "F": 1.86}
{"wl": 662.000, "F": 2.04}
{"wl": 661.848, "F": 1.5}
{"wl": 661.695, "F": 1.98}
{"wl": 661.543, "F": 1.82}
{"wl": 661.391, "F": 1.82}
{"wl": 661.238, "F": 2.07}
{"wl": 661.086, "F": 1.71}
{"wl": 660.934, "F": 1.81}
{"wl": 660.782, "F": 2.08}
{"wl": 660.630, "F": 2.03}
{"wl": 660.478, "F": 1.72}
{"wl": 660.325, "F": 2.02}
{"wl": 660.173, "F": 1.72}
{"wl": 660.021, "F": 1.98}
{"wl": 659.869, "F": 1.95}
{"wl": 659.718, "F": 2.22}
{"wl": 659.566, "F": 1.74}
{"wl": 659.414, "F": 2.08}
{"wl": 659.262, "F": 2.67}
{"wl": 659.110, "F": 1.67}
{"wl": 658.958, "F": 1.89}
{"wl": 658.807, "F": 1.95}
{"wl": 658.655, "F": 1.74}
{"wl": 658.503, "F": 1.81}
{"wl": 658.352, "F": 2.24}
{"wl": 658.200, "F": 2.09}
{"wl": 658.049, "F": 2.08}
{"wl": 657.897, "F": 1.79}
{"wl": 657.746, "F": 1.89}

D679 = 0.05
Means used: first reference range 1.91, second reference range 1.95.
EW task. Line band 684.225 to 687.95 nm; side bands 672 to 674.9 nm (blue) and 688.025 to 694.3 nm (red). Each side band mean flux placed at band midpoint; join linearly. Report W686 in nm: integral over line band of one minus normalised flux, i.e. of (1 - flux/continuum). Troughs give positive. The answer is 0.05 nm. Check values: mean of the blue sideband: 1.88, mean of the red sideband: 1.94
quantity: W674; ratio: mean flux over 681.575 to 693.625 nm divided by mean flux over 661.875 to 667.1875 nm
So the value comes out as 1.02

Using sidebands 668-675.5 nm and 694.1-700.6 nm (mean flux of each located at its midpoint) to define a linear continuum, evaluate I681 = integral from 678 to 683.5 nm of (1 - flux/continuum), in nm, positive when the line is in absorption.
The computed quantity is 0.08 nm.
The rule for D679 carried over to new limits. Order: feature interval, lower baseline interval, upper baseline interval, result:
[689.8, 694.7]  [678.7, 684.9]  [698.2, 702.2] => 0.02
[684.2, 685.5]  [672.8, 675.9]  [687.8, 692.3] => 0.05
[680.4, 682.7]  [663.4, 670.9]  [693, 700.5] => 0.01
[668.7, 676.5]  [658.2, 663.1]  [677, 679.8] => 0.02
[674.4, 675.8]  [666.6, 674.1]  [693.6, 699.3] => -0.05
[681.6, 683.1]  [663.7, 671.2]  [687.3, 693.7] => 0.03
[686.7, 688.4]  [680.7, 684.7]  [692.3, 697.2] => -0.05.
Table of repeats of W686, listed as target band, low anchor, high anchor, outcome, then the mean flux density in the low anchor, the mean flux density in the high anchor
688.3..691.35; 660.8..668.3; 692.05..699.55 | -0.17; 1.88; 1.87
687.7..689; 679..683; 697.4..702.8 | -0.05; 1.82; 1.98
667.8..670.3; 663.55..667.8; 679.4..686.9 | -0.06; 1.87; 1.87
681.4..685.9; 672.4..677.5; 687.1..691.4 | 0.15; 1.92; 2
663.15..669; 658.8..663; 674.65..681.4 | 0.15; 1.93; 1.89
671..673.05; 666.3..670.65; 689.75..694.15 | 0.05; 1.89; 1.97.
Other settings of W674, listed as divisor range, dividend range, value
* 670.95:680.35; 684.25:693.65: 1.02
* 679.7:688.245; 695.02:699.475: 1.02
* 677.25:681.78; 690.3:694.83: 1.02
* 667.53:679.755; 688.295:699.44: 1.00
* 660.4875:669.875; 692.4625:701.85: 1.01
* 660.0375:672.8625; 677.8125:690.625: 1.01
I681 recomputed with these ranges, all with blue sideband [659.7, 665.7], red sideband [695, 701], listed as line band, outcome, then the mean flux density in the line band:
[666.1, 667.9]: 0.04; 1.87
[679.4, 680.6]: 0.17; 1.65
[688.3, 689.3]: 0.02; 1.9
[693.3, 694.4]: 0.10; 1.76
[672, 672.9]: 0.10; 1.71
